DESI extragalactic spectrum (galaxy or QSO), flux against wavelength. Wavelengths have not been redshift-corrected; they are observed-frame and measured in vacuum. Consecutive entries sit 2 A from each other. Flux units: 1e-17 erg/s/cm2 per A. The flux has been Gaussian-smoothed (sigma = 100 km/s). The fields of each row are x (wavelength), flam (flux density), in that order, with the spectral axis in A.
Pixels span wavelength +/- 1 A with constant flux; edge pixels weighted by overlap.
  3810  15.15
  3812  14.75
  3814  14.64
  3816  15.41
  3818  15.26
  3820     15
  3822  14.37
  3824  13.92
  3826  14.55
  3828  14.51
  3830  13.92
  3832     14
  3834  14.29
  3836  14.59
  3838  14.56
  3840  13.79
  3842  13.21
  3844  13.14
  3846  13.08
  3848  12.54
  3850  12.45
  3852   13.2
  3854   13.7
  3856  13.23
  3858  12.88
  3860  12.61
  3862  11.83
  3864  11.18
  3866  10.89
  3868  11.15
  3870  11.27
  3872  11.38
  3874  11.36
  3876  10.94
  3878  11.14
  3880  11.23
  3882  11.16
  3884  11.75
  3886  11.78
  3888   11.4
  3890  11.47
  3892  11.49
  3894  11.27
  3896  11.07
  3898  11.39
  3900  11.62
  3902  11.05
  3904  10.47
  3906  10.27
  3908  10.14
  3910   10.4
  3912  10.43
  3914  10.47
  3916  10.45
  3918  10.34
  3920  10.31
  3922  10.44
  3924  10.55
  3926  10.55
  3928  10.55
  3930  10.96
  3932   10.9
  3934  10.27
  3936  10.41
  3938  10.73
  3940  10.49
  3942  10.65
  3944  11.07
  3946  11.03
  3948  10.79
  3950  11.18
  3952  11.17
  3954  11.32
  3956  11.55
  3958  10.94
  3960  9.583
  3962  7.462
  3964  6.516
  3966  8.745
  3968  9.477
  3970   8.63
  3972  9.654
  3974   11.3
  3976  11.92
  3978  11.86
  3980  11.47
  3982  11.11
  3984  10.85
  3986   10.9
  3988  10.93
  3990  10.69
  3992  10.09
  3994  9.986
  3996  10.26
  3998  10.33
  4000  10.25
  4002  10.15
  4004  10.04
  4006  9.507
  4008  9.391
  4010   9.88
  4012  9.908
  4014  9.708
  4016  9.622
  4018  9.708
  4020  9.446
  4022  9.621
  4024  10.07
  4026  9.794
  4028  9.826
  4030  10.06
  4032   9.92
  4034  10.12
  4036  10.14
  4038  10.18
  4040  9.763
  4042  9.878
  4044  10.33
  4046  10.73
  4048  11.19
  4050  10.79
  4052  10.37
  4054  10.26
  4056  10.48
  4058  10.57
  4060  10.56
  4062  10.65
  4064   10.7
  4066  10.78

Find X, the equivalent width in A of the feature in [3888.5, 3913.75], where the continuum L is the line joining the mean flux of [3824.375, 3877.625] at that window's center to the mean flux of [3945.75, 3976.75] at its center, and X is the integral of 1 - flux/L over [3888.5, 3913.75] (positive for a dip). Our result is 1.4 A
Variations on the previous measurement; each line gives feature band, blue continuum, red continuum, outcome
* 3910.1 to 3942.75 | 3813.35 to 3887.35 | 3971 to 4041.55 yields 3.1 A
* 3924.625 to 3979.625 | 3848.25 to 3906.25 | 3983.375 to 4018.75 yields 1.8 A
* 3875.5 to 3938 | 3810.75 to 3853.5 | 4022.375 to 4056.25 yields 9.0 A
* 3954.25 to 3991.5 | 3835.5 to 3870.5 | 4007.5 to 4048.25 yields 2.0 A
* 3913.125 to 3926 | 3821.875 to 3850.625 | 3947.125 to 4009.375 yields 1.4 A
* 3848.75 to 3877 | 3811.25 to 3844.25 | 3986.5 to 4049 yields 3.3 A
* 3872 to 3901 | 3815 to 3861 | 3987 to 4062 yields 3.4 A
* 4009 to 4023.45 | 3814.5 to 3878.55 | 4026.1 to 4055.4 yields 1.2 A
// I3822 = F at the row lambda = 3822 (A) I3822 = 14.37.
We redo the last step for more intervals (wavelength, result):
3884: 11.75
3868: 11.15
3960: 9.583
